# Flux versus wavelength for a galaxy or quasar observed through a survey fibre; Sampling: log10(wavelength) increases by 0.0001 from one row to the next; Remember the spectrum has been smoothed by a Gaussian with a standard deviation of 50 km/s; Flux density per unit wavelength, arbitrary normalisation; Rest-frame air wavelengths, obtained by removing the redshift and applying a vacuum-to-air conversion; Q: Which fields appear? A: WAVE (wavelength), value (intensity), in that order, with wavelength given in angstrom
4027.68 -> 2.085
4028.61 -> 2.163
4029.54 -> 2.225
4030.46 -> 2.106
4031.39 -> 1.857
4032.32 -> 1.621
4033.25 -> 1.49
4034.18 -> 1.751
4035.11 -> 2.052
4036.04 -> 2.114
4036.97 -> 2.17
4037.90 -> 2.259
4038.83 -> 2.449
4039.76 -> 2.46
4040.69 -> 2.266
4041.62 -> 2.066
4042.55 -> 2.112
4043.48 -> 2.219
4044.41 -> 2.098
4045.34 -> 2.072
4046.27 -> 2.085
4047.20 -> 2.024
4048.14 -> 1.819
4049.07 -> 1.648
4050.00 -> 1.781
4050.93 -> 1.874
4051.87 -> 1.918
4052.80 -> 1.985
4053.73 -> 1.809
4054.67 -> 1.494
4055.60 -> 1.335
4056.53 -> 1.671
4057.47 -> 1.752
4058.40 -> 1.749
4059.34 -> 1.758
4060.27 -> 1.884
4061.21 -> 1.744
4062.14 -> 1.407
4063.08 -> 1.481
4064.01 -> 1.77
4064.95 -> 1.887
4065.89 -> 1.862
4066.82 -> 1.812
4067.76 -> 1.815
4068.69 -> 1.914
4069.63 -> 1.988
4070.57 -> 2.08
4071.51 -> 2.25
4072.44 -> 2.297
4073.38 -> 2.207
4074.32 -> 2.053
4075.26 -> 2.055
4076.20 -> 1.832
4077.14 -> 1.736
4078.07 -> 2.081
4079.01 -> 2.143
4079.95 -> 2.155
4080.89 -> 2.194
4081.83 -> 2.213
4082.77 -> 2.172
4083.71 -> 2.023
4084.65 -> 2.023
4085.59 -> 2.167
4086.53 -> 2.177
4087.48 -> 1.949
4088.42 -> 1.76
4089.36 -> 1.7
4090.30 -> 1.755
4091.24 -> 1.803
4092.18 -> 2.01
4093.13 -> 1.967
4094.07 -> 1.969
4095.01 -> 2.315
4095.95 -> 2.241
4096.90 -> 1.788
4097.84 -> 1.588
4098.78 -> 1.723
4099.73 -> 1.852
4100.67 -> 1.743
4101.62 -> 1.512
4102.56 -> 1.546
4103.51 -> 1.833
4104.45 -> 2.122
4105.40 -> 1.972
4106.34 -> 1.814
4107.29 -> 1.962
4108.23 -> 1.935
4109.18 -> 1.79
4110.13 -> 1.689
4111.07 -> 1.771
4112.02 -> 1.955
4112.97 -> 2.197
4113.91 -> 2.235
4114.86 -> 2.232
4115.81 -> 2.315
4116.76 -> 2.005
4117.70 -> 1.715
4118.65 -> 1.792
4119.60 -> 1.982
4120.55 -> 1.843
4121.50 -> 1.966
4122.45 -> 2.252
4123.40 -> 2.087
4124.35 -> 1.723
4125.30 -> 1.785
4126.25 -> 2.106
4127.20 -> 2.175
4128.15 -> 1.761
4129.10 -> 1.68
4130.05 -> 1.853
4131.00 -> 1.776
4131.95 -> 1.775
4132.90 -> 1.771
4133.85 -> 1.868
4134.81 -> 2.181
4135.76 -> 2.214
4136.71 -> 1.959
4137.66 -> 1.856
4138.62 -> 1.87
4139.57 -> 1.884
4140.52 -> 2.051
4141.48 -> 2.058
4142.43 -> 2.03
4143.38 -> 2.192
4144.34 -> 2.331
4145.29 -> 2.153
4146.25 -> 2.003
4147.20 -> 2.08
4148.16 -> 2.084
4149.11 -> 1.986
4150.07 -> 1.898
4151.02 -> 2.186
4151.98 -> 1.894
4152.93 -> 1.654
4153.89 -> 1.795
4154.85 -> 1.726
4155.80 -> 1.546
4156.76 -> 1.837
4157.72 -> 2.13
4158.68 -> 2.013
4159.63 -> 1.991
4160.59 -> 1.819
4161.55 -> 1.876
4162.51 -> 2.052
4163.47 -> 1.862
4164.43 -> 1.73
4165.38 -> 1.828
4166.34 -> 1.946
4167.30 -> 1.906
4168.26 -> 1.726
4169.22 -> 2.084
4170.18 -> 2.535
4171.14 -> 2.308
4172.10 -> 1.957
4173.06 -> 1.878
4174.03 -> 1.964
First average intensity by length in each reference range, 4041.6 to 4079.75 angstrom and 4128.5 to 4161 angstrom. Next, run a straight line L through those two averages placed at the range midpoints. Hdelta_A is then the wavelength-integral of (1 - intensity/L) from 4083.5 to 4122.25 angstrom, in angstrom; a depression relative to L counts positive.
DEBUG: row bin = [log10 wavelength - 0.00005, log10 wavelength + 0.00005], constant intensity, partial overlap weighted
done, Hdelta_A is -0.1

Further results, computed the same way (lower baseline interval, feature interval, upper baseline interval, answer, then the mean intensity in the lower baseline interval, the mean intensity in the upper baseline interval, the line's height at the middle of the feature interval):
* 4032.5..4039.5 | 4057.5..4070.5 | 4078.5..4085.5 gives 1.9 angstrom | 2.03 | 2.13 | 2.09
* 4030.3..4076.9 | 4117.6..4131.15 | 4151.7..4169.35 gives -0.2 angstrom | 1.92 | 1.86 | 1.88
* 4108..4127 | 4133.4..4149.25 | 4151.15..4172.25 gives -0.8 angstrom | 1.97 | 1.92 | 1.95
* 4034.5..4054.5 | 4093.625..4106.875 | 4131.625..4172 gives 1.0 angstrom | 2.05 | 1.97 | 2.01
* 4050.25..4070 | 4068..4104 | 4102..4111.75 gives -3.3 angstrom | 1.76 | 1.84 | 1.8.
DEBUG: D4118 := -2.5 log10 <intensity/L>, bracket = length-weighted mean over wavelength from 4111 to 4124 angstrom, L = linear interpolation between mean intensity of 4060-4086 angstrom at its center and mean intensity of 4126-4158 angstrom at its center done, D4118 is -0.04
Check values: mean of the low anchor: 1.97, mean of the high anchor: 1.95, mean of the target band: 2.03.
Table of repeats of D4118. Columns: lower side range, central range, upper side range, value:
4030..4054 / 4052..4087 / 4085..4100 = 0.023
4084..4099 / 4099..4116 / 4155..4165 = 0.011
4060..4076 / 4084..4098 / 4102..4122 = -0.018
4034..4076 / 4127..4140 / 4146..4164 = 0.014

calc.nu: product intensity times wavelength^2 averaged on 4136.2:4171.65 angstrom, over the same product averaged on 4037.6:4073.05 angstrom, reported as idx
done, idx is 1.1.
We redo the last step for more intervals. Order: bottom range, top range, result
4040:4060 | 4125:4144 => 1.07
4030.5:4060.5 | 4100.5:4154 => 1.05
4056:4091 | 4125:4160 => 1.04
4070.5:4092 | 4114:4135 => 0.97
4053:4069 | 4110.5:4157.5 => 1.18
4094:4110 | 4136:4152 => 1.12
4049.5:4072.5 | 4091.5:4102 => 1.06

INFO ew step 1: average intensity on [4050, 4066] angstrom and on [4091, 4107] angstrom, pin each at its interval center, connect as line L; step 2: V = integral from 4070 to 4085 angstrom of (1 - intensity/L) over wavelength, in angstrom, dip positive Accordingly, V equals -2.5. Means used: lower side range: 1.73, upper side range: 1.87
